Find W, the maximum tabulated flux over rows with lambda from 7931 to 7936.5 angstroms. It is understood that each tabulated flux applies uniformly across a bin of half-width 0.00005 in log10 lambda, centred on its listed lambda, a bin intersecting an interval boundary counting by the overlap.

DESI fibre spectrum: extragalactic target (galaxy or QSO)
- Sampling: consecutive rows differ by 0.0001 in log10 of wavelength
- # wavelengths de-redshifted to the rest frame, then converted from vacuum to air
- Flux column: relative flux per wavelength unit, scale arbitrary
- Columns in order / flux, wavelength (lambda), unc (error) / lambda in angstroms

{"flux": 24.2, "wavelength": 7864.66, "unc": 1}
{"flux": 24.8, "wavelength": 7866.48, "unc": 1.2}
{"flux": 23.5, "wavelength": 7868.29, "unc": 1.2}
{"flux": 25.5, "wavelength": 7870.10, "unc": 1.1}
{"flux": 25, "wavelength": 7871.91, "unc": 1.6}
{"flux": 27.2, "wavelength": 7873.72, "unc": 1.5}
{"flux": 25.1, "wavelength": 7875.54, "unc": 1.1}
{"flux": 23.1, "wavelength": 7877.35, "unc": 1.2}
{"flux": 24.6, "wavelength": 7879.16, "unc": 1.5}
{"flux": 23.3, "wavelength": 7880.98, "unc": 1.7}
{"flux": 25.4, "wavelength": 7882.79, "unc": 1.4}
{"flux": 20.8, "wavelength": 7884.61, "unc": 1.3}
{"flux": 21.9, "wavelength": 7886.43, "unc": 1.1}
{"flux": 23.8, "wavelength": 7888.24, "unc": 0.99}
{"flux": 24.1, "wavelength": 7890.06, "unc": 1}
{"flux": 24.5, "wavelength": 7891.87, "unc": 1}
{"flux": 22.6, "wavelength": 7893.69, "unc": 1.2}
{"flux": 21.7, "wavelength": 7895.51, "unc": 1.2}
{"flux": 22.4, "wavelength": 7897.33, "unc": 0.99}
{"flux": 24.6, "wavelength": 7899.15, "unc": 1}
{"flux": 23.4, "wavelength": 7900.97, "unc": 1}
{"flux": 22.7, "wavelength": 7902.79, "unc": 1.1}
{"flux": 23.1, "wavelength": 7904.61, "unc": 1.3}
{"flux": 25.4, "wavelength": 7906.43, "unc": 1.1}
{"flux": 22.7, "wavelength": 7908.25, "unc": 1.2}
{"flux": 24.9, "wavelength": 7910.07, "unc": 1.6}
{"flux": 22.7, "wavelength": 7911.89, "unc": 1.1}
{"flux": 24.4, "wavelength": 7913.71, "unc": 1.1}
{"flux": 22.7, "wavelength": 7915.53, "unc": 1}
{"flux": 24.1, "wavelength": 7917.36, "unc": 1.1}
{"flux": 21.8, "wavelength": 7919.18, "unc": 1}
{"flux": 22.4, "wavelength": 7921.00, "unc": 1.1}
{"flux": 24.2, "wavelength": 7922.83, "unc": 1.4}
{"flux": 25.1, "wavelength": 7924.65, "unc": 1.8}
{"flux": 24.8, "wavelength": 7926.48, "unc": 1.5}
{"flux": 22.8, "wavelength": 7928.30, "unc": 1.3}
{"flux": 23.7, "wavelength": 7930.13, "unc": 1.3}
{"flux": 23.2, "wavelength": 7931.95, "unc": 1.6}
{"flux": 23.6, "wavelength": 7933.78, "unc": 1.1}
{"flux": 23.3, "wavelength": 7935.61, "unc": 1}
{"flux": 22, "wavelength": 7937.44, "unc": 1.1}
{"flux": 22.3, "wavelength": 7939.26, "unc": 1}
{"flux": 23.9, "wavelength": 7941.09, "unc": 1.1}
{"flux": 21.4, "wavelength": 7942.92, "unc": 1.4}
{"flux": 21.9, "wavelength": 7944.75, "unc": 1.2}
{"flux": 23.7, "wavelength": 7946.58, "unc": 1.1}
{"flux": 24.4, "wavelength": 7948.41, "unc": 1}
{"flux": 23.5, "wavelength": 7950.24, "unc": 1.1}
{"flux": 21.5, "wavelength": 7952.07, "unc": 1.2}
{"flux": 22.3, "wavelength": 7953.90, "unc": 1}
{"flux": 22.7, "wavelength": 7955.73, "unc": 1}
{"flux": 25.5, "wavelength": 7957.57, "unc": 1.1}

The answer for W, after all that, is 23.6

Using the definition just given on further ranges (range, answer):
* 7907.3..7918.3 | 24.9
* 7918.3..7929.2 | 25.1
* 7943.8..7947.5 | 23.7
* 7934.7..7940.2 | 23.3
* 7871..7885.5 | 27.2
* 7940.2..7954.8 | 24.4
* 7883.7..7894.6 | 24.5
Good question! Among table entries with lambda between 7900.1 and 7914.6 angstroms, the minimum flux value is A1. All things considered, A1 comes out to 22.7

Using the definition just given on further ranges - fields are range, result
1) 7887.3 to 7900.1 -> 21.7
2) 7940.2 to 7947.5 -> 21.4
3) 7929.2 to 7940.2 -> 22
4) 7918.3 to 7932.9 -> 21.8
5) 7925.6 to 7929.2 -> 22.8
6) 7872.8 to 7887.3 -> 20.8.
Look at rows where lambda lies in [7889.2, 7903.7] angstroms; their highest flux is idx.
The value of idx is 24.6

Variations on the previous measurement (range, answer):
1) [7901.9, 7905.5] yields 23.1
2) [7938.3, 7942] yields 23.9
